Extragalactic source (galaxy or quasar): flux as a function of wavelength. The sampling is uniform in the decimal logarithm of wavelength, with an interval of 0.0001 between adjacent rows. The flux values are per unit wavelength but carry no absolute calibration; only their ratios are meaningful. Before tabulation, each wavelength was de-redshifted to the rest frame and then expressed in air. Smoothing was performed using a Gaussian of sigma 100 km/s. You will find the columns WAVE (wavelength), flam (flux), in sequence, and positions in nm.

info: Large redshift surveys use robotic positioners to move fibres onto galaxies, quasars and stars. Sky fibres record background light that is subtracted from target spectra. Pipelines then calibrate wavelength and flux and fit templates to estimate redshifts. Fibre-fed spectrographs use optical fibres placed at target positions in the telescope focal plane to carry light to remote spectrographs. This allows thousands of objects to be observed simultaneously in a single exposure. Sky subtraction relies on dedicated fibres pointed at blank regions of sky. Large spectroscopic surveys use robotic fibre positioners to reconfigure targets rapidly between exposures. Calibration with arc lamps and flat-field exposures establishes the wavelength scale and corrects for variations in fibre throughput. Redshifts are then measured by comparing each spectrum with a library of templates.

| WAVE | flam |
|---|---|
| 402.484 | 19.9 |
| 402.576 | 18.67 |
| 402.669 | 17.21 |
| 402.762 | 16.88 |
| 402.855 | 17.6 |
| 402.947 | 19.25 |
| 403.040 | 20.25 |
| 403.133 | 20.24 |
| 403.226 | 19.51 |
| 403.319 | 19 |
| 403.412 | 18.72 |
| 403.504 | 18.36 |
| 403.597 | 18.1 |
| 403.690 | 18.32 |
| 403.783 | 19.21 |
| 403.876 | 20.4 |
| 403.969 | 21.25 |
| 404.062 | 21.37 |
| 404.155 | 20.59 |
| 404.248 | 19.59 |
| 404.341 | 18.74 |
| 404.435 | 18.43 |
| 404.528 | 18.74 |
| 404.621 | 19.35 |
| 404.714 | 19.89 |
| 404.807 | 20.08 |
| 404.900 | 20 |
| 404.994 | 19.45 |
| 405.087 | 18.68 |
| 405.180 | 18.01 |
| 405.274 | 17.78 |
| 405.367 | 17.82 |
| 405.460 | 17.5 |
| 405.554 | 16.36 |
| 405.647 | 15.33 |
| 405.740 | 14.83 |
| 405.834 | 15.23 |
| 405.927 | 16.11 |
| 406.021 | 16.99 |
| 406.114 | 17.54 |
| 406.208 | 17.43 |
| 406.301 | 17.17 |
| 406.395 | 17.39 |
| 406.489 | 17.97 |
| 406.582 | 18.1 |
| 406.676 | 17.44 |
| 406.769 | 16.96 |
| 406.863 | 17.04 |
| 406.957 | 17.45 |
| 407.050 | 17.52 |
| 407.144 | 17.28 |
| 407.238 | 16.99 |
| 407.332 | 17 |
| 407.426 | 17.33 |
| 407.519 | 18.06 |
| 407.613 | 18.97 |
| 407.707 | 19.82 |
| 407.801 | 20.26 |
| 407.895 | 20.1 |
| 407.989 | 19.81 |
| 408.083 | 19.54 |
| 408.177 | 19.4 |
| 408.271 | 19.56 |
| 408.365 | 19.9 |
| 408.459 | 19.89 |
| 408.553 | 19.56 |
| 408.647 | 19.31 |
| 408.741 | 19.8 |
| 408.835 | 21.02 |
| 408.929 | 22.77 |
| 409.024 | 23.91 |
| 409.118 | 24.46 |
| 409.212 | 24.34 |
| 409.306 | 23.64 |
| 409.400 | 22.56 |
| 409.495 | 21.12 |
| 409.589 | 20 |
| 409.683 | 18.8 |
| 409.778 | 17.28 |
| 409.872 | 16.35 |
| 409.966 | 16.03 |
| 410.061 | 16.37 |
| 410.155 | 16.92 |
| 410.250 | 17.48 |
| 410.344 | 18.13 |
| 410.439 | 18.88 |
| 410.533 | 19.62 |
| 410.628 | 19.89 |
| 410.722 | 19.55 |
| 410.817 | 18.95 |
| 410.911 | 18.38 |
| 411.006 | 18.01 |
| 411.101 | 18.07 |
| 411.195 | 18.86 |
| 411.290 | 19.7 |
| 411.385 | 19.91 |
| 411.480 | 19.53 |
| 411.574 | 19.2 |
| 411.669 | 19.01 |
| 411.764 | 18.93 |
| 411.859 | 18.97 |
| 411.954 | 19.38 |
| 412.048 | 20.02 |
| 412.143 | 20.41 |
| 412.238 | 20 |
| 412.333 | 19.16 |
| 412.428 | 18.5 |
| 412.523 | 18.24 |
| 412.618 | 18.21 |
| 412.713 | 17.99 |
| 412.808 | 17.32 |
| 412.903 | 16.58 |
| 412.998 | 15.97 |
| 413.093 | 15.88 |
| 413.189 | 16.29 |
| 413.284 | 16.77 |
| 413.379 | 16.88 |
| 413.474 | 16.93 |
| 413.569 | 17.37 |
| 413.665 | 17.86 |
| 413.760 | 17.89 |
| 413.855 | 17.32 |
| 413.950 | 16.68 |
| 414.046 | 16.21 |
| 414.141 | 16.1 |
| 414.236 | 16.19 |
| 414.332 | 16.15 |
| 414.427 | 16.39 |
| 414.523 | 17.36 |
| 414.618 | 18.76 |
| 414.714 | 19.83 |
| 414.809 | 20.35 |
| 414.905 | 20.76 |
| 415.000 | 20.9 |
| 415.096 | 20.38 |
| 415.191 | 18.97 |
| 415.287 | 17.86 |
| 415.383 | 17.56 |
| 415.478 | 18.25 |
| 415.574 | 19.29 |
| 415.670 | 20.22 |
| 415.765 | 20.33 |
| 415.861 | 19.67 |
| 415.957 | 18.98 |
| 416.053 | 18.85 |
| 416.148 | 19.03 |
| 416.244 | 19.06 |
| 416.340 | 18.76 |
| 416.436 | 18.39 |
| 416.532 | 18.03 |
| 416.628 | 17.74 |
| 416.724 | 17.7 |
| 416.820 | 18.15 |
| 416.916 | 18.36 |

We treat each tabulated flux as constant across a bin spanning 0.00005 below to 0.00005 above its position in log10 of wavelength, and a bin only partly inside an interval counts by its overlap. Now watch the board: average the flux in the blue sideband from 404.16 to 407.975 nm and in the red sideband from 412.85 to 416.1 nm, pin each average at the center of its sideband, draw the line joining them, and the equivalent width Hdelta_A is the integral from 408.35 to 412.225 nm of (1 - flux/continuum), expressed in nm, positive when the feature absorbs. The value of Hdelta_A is -0.36 nm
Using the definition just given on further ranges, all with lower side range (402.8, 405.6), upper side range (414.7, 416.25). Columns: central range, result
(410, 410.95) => 0.044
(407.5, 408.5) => -0.022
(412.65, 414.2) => 0.199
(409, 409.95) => -0.087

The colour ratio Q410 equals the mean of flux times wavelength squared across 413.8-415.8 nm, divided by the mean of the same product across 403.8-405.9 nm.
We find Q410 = 1.04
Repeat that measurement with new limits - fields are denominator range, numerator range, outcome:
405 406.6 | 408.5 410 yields 1.23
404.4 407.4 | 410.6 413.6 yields 1.08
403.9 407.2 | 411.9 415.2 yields 1.04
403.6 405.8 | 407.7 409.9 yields 1.12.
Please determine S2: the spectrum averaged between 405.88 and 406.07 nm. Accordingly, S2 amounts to 16.6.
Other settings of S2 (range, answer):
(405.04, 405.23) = 18.3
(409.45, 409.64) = 20.6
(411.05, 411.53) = 19.2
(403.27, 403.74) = 18.5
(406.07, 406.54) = 17.5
